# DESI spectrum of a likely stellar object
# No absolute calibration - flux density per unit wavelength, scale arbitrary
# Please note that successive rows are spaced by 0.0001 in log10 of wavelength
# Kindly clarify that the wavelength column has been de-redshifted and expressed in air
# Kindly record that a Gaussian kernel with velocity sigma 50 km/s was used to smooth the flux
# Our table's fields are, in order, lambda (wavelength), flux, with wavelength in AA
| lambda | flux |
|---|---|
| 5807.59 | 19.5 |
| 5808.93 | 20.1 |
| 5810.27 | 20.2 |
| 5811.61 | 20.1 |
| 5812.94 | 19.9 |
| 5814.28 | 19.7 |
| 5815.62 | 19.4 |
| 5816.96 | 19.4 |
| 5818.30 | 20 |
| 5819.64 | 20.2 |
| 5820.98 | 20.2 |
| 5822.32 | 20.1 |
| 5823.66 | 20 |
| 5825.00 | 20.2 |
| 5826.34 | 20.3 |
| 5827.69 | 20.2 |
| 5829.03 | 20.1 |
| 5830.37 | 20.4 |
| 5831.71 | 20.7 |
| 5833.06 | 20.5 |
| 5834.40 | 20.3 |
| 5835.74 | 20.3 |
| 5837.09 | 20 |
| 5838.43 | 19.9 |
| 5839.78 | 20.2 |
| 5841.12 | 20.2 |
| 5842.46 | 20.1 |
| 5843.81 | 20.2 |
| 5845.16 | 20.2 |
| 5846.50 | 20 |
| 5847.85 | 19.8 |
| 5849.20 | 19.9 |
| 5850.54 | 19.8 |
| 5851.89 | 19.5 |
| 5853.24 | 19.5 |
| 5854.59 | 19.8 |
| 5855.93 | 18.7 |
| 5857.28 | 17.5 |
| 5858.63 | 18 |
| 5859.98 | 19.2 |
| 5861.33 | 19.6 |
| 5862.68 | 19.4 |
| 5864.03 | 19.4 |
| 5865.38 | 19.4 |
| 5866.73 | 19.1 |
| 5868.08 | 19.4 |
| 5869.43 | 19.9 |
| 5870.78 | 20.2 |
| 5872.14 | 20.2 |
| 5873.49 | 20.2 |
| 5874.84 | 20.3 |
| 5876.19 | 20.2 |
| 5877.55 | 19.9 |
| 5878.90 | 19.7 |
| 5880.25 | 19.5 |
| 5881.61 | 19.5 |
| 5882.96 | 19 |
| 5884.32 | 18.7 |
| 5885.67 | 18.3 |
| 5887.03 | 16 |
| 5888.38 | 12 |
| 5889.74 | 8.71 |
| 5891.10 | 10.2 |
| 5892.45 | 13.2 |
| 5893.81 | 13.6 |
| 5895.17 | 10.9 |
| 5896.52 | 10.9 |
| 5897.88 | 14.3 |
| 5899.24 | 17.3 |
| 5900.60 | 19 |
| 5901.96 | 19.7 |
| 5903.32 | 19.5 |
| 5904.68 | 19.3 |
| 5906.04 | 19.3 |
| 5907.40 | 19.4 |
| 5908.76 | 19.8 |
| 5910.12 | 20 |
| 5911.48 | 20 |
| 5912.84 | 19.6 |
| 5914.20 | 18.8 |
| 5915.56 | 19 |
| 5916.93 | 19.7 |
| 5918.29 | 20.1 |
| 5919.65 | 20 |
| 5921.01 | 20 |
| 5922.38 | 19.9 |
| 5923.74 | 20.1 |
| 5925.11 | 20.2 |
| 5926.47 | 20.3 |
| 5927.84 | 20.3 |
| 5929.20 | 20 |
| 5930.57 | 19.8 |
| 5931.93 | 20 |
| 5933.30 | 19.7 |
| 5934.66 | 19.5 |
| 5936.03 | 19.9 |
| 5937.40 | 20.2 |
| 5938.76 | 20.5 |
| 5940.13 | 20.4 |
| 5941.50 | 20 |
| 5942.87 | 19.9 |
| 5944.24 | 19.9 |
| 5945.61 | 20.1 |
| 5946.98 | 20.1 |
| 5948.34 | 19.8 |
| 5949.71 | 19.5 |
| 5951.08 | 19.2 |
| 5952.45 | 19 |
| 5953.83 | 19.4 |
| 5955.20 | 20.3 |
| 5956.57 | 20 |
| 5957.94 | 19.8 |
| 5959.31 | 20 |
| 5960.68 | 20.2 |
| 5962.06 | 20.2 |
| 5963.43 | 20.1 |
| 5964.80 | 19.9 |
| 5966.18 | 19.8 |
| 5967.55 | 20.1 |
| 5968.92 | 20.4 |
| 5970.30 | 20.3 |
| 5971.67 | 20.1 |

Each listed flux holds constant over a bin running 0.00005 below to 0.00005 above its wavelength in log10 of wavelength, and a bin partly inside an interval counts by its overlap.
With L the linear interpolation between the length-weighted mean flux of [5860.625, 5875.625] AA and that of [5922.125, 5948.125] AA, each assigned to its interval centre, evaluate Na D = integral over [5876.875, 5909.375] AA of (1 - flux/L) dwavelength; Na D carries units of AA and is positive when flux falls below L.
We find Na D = 5.4 AA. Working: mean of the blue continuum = 19.7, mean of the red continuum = 20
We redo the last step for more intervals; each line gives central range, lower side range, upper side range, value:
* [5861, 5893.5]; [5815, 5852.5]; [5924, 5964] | 3.4 AA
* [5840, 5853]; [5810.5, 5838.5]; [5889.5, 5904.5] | -1.1 AA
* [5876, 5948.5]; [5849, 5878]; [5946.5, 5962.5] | 4.5 AA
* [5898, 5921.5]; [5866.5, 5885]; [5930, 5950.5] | 0.6 AA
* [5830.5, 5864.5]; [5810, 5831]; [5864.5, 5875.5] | 0.3 AA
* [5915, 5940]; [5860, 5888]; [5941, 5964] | -0.4 AA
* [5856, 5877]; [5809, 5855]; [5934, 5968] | 0.6 AA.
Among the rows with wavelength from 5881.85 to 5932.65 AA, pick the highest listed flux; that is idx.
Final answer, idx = 20.3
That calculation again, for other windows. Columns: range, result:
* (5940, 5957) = 20.4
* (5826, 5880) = 20.7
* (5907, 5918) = 20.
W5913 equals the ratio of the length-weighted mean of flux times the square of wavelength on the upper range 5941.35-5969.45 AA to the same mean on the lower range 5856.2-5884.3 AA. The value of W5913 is 1.1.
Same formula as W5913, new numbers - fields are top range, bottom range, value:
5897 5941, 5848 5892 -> 1.08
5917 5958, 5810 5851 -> 1.03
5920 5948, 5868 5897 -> 1.21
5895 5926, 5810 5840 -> 0.96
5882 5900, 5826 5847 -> 0.71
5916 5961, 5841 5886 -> 1.05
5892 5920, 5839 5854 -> 0.91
